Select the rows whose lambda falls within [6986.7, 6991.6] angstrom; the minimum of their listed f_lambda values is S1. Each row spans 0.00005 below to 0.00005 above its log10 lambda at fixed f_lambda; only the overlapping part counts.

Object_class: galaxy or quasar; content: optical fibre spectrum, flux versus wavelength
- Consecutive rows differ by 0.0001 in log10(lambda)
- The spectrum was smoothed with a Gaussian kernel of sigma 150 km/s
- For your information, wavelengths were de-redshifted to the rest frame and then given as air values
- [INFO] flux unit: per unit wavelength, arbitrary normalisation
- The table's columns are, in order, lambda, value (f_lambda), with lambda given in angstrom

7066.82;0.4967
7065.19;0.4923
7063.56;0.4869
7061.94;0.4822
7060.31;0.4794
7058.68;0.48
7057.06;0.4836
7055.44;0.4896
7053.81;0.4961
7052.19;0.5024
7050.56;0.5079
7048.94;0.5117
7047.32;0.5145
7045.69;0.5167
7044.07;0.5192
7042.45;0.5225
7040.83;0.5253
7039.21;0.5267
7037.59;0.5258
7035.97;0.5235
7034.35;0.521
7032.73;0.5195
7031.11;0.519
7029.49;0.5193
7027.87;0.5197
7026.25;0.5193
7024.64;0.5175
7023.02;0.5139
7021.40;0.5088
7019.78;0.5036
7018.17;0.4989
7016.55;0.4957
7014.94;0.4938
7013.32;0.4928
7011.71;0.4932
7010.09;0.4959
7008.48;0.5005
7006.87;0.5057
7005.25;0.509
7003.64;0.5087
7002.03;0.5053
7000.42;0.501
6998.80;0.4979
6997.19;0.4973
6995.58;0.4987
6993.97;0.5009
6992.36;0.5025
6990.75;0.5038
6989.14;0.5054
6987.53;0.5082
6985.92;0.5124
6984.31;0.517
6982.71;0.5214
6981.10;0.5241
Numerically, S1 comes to 0.5038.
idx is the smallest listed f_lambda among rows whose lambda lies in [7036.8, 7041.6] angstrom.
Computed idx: 0.5253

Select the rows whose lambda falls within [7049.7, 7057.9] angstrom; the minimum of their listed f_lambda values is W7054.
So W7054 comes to 0.4836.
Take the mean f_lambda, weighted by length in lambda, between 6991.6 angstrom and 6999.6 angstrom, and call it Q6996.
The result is 0.5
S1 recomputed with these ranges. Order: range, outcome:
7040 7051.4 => 0.5079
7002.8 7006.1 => 0.5087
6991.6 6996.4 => 0.4987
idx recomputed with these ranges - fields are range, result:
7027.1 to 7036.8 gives 0.519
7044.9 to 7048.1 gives 0.5145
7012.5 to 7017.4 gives 0.4928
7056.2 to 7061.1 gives 0.4794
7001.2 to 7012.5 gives 0.4932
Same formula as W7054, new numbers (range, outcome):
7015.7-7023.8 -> 0.4957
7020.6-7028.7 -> 0.5088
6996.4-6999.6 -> 0.4973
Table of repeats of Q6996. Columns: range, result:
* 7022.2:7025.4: 0.515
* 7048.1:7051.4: 0.51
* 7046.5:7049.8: 0.513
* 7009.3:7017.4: 0.494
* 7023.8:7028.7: 0.519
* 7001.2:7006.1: 0.508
